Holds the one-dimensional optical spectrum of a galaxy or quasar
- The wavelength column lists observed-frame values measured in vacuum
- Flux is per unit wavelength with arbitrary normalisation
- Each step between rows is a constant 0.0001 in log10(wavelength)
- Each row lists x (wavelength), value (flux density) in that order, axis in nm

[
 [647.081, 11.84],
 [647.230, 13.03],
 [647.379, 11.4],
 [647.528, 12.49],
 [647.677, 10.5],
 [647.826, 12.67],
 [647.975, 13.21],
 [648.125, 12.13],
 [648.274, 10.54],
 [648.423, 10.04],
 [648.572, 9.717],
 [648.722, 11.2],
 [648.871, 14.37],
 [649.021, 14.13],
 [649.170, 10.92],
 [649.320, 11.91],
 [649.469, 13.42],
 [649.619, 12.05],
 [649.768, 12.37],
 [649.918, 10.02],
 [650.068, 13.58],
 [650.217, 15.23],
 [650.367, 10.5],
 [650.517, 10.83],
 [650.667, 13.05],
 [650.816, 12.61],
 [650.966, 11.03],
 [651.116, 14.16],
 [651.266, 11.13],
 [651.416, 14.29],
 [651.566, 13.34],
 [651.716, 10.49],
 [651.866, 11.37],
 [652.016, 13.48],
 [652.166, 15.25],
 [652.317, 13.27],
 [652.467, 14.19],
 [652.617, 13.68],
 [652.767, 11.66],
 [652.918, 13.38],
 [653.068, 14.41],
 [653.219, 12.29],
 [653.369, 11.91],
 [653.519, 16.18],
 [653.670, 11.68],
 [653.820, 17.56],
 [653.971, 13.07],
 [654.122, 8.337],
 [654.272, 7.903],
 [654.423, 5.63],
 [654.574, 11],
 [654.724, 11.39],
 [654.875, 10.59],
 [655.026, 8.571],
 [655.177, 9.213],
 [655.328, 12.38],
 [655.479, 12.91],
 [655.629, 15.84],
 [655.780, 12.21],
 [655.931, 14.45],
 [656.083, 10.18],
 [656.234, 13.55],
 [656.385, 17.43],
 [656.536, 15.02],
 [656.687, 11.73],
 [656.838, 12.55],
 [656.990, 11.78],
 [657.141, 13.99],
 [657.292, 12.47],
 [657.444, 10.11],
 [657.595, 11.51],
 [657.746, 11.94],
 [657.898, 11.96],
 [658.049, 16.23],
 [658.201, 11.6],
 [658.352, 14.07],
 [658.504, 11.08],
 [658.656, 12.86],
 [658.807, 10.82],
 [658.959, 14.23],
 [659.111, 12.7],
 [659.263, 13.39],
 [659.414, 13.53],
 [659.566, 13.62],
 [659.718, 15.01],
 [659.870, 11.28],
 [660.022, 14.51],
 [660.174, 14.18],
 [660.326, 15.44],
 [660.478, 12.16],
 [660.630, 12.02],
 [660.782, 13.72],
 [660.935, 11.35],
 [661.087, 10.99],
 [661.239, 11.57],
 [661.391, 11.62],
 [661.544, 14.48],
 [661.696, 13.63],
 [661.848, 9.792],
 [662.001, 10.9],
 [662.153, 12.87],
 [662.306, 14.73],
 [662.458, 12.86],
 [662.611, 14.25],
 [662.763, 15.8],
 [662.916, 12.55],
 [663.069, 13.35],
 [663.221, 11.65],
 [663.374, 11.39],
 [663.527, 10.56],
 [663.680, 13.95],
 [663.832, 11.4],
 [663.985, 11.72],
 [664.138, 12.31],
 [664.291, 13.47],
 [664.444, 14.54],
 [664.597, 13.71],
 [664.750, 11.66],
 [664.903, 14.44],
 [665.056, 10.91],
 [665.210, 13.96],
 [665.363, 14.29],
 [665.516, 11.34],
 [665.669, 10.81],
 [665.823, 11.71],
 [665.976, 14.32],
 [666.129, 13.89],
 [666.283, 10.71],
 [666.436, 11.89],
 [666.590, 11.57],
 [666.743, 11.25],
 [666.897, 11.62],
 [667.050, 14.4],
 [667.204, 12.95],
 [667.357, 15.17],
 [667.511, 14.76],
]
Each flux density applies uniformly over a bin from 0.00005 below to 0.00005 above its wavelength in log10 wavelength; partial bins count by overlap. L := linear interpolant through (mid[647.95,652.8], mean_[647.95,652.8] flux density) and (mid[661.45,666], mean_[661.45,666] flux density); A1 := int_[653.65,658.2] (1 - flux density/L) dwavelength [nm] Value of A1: 0.16 nm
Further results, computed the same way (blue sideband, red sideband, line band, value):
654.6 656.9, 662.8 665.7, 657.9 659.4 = -0.05 nm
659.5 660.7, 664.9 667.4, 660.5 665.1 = 0.17 nm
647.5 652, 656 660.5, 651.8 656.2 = 0.12 nm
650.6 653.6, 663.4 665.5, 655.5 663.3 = -0.05 nm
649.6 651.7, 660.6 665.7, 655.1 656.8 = -0.09 nm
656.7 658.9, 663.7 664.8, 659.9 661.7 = -0.05 nm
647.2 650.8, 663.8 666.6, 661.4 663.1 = -0.09 nm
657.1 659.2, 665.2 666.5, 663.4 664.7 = -0.01 nm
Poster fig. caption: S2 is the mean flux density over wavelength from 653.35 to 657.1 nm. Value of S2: 12.1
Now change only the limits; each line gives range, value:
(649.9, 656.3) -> 12.3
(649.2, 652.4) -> 12.5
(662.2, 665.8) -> 12.8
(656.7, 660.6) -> 12.9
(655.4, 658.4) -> 13.1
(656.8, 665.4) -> 12.8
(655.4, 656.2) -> 13.1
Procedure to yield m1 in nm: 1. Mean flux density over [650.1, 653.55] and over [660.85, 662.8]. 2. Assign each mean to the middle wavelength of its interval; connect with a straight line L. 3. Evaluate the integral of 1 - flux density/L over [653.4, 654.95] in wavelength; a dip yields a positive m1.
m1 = 0.18 nm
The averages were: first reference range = 12.9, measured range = 11.4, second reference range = 12.6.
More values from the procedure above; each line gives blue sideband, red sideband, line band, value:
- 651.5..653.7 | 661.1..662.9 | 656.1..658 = 0.031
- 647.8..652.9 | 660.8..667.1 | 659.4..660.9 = -0.117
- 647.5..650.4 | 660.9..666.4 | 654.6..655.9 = 0.062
